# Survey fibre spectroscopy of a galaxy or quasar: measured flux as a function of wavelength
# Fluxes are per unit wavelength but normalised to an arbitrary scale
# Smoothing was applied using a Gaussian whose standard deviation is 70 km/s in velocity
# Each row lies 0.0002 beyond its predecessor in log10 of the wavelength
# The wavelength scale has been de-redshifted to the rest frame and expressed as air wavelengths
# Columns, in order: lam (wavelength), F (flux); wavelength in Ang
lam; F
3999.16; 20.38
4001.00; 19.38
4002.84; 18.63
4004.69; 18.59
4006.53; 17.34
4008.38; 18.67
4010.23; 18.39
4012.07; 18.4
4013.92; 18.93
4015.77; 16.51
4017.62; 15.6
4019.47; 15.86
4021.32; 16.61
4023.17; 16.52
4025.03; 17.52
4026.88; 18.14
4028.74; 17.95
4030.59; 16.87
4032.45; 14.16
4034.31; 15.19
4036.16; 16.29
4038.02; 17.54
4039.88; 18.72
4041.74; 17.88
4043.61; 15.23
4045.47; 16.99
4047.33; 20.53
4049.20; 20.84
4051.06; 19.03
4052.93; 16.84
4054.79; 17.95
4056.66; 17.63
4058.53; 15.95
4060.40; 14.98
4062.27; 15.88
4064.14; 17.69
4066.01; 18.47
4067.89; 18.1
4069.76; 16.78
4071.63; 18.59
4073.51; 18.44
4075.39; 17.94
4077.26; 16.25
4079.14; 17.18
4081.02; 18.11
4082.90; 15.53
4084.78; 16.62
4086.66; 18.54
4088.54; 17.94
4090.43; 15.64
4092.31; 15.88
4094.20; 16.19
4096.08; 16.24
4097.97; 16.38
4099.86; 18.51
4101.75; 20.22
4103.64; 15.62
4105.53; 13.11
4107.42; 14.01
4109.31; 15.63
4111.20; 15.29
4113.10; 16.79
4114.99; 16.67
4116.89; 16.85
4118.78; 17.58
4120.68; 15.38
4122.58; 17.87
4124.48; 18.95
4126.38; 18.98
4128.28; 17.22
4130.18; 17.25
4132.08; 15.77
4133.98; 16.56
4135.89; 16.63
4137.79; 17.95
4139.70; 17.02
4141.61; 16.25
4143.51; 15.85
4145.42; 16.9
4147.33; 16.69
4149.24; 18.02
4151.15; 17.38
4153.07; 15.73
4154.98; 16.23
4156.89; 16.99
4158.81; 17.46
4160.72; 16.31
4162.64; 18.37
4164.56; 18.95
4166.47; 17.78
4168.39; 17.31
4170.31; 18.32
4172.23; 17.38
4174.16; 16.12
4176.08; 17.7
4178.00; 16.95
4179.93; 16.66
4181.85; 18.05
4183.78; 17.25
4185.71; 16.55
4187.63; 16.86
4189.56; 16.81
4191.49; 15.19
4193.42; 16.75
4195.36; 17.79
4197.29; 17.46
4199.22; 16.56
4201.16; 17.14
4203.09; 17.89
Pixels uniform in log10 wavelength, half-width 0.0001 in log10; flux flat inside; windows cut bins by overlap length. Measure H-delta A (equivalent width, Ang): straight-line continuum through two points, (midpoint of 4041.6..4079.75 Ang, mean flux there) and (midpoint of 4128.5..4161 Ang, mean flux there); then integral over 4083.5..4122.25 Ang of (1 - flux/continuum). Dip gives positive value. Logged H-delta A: 1.6 Ang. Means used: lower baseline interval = 17.6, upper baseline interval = 16.8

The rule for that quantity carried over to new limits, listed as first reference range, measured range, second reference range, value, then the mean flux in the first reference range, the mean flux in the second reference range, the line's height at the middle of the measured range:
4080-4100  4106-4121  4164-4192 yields 0.8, 16.8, 17.2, 16.9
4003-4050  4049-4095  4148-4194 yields 0.2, 17.4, 17.1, 17.3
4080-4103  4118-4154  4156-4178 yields 0.6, 17.1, 17.5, 17.3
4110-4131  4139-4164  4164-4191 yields 0.5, 17.1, 17.3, 17.2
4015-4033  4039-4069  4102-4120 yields -2.4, 16.6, 15.9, 16.4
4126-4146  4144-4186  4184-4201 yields -1.0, 16.9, 16.8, 16.8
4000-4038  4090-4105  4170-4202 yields 0.3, 17.3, 17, 17.2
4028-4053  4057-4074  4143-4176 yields 0.2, 17.5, 17.2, 17.4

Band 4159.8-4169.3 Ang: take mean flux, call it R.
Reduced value 17.8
